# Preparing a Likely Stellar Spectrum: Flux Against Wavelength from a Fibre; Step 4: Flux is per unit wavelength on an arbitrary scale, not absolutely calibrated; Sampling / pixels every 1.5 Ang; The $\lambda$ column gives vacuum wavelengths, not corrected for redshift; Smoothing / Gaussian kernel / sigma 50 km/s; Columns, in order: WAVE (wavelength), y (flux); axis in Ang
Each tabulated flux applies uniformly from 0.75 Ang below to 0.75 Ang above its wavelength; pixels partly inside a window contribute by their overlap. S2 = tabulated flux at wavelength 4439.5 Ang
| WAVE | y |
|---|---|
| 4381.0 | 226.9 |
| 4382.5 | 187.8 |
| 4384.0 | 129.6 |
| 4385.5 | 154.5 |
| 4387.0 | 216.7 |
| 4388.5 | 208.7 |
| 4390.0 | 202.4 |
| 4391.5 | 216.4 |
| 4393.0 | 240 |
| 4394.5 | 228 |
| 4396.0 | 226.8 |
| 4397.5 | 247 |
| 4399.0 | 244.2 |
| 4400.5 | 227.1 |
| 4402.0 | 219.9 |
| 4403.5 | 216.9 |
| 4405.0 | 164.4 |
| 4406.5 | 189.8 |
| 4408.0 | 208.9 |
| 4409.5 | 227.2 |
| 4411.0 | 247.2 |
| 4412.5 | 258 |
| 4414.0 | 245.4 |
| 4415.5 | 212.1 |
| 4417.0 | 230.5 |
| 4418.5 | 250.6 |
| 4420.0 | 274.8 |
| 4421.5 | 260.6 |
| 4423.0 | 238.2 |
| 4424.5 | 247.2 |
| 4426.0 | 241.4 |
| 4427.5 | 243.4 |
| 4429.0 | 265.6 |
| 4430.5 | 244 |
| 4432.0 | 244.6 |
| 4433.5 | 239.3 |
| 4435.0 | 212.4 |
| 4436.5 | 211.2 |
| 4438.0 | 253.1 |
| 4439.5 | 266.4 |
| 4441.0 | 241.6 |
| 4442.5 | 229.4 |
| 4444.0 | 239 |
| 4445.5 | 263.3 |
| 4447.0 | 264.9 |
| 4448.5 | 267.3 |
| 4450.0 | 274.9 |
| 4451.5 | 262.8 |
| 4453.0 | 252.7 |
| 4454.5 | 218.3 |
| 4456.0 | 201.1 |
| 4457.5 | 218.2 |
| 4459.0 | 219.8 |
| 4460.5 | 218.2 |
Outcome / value 266.4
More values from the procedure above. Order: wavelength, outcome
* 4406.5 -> 189.8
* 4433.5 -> 239.3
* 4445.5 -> 263.3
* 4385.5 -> 154.5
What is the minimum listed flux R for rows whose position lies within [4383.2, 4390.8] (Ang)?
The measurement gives 129.6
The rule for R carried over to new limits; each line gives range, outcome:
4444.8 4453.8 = 252.7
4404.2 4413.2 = 164.4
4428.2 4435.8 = 212.4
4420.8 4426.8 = 238.2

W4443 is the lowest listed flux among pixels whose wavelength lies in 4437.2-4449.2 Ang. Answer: 229.4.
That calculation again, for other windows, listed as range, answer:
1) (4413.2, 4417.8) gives 212.1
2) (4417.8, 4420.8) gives 250.6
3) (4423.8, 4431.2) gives 241.4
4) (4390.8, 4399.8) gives 216.4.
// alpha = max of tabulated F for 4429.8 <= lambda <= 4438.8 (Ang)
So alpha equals 253.1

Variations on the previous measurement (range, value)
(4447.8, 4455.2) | 274.9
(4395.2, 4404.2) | 247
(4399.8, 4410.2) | 227.2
